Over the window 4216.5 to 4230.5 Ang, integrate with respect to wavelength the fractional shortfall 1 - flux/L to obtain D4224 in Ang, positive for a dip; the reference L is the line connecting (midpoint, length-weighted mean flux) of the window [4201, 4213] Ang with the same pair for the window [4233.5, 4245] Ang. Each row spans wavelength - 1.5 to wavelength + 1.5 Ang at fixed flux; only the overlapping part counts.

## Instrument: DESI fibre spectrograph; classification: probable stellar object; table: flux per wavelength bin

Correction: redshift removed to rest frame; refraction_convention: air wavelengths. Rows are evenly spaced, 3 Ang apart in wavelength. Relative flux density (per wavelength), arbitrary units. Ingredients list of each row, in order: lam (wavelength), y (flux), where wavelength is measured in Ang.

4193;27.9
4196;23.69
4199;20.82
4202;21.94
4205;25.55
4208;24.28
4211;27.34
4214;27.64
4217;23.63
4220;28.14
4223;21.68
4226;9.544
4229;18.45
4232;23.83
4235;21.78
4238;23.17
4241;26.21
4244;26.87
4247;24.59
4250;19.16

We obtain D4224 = 2.6 Ang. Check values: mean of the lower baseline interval 25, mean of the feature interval 20.1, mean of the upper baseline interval 24.4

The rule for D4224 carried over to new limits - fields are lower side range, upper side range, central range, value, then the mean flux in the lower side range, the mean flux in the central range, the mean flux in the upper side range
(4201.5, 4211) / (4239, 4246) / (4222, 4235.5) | 3.6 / 24.7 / 18.8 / 26.2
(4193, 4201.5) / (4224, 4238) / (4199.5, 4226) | -3.4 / 23.2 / 24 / 19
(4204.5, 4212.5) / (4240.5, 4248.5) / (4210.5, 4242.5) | 3.8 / 25.7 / 22.7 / 25.9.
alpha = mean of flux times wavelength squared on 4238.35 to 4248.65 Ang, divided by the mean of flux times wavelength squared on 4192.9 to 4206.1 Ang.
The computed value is 1.11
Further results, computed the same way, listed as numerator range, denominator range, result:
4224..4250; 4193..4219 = 0.89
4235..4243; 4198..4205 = 1.11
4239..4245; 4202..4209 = 1.10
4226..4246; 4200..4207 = 0.96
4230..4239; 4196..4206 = 1.01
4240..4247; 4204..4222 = 1.02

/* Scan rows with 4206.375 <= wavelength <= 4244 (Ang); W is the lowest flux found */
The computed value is 9.544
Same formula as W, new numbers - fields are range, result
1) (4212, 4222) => 23.63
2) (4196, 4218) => 20.82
